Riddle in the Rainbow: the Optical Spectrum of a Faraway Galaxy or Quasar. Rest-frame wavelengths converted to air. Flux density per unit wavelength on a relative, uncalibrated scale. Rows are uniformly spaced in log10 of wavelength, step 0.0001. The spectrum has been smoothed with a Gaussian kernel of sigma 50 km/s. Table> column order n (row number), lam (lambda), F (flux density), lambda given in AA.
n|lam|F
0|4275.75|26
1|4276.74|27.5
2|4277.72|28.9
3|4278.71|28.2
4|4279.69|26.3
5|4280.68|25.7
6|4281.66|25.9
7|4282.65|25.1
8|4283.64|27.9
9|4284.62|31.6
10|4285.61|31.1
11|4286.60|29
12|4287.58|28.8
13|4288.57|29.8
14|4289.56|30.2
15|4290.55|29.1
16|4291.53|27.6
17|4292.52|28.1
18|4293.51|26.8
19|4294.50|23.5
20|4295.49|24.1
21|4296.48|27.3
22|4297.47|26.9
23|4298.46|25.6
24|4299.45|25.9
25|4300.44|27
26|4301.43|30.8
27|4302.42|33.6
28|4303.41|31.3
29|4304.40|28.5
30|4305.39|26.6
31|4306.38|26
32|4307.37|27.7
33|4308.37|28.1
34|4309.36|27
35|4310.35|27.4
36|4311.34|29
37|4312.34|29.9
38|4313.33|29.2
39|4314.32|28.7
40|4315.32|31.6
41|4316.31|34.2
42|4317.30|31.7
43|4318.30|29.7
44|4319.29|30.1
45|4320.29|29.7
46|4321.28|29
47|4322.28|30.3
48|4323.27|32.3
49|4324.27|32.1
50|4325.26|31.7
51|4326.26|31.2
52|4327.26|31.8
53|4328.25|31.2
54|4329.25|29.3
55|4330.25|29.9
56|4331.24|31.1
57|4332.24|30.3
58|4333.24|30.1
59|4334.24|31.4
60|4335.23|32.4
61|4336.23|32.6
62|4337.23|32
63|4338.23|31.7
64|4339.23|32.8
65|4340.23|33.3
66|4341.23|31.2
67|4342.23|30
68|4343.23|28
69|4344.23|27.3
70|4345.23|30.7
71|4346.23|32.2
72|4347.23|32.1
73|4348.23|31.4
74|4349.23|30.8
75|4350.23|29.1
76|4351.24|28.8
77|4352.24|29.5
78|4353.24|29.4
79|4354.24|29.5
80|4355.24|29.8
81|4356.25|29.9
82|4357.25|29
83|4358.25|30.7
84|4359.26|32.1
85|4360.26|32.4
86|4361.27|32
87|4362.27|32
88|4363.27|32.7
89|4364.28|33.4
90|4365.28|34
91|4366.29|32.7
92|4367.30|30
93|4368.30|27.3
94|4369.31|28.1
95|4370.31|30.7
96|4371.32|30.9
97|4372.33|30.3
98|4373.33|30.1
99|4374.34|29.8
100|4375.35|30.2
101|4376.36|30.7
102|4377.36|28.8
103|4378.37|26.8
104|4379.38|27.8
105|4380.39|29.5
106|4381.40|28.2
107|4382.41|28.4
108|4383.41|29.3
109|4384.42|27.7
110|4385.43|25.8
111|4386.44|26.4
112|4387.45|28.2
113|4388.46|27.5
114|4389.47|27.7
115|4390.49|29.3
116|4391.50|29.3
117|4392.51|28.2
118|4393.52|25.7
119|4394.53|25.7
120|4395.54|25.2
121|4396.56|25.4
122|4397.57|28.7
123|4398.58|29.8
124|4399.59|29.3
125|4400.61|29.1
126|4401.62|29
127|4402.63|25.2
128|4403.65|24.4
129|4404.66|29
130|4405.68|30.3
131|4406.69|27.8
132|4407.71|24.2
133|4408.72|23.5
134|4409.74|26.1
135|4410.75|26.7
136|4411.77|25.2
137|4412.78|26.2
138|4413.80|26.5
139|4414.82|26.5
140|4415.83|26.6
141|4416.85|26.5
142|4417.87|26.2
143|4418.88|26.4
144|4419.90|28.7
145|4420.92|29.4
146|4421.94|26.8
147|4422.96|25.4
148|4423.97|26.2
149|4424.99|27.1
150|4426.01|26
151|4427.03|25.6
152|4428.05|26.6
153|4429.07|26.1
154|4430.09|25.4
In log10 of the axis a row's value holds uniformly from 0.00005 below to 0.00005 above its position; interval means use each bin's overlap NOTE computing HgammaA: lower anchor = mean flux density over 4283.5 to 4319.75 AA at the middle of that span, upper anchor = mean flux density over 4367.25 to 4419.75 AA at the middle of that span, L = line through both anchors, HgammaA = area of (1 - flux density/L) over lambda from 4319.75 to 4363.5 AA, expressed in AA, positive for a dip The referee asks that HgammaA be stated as -3.95 AA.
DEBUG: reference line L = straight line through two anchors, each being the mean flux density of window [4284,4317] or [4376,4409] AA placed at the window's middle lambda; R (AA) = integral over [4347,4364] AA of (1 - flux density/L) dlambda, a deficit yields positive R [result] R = -1.6 AA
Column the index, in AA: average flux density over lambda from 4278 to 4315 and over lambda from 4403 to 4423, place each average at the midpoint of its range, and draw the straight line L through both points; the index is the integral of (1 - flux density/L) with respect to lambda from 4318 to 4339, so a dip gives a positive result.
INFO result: -2.56 AA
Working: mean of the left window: 28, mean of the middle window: 31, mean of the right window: 26.6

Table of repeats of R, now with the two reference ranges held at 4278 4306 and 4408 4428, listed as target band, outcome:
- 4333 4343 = -1.6 AA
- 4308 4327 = -1.8 AA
